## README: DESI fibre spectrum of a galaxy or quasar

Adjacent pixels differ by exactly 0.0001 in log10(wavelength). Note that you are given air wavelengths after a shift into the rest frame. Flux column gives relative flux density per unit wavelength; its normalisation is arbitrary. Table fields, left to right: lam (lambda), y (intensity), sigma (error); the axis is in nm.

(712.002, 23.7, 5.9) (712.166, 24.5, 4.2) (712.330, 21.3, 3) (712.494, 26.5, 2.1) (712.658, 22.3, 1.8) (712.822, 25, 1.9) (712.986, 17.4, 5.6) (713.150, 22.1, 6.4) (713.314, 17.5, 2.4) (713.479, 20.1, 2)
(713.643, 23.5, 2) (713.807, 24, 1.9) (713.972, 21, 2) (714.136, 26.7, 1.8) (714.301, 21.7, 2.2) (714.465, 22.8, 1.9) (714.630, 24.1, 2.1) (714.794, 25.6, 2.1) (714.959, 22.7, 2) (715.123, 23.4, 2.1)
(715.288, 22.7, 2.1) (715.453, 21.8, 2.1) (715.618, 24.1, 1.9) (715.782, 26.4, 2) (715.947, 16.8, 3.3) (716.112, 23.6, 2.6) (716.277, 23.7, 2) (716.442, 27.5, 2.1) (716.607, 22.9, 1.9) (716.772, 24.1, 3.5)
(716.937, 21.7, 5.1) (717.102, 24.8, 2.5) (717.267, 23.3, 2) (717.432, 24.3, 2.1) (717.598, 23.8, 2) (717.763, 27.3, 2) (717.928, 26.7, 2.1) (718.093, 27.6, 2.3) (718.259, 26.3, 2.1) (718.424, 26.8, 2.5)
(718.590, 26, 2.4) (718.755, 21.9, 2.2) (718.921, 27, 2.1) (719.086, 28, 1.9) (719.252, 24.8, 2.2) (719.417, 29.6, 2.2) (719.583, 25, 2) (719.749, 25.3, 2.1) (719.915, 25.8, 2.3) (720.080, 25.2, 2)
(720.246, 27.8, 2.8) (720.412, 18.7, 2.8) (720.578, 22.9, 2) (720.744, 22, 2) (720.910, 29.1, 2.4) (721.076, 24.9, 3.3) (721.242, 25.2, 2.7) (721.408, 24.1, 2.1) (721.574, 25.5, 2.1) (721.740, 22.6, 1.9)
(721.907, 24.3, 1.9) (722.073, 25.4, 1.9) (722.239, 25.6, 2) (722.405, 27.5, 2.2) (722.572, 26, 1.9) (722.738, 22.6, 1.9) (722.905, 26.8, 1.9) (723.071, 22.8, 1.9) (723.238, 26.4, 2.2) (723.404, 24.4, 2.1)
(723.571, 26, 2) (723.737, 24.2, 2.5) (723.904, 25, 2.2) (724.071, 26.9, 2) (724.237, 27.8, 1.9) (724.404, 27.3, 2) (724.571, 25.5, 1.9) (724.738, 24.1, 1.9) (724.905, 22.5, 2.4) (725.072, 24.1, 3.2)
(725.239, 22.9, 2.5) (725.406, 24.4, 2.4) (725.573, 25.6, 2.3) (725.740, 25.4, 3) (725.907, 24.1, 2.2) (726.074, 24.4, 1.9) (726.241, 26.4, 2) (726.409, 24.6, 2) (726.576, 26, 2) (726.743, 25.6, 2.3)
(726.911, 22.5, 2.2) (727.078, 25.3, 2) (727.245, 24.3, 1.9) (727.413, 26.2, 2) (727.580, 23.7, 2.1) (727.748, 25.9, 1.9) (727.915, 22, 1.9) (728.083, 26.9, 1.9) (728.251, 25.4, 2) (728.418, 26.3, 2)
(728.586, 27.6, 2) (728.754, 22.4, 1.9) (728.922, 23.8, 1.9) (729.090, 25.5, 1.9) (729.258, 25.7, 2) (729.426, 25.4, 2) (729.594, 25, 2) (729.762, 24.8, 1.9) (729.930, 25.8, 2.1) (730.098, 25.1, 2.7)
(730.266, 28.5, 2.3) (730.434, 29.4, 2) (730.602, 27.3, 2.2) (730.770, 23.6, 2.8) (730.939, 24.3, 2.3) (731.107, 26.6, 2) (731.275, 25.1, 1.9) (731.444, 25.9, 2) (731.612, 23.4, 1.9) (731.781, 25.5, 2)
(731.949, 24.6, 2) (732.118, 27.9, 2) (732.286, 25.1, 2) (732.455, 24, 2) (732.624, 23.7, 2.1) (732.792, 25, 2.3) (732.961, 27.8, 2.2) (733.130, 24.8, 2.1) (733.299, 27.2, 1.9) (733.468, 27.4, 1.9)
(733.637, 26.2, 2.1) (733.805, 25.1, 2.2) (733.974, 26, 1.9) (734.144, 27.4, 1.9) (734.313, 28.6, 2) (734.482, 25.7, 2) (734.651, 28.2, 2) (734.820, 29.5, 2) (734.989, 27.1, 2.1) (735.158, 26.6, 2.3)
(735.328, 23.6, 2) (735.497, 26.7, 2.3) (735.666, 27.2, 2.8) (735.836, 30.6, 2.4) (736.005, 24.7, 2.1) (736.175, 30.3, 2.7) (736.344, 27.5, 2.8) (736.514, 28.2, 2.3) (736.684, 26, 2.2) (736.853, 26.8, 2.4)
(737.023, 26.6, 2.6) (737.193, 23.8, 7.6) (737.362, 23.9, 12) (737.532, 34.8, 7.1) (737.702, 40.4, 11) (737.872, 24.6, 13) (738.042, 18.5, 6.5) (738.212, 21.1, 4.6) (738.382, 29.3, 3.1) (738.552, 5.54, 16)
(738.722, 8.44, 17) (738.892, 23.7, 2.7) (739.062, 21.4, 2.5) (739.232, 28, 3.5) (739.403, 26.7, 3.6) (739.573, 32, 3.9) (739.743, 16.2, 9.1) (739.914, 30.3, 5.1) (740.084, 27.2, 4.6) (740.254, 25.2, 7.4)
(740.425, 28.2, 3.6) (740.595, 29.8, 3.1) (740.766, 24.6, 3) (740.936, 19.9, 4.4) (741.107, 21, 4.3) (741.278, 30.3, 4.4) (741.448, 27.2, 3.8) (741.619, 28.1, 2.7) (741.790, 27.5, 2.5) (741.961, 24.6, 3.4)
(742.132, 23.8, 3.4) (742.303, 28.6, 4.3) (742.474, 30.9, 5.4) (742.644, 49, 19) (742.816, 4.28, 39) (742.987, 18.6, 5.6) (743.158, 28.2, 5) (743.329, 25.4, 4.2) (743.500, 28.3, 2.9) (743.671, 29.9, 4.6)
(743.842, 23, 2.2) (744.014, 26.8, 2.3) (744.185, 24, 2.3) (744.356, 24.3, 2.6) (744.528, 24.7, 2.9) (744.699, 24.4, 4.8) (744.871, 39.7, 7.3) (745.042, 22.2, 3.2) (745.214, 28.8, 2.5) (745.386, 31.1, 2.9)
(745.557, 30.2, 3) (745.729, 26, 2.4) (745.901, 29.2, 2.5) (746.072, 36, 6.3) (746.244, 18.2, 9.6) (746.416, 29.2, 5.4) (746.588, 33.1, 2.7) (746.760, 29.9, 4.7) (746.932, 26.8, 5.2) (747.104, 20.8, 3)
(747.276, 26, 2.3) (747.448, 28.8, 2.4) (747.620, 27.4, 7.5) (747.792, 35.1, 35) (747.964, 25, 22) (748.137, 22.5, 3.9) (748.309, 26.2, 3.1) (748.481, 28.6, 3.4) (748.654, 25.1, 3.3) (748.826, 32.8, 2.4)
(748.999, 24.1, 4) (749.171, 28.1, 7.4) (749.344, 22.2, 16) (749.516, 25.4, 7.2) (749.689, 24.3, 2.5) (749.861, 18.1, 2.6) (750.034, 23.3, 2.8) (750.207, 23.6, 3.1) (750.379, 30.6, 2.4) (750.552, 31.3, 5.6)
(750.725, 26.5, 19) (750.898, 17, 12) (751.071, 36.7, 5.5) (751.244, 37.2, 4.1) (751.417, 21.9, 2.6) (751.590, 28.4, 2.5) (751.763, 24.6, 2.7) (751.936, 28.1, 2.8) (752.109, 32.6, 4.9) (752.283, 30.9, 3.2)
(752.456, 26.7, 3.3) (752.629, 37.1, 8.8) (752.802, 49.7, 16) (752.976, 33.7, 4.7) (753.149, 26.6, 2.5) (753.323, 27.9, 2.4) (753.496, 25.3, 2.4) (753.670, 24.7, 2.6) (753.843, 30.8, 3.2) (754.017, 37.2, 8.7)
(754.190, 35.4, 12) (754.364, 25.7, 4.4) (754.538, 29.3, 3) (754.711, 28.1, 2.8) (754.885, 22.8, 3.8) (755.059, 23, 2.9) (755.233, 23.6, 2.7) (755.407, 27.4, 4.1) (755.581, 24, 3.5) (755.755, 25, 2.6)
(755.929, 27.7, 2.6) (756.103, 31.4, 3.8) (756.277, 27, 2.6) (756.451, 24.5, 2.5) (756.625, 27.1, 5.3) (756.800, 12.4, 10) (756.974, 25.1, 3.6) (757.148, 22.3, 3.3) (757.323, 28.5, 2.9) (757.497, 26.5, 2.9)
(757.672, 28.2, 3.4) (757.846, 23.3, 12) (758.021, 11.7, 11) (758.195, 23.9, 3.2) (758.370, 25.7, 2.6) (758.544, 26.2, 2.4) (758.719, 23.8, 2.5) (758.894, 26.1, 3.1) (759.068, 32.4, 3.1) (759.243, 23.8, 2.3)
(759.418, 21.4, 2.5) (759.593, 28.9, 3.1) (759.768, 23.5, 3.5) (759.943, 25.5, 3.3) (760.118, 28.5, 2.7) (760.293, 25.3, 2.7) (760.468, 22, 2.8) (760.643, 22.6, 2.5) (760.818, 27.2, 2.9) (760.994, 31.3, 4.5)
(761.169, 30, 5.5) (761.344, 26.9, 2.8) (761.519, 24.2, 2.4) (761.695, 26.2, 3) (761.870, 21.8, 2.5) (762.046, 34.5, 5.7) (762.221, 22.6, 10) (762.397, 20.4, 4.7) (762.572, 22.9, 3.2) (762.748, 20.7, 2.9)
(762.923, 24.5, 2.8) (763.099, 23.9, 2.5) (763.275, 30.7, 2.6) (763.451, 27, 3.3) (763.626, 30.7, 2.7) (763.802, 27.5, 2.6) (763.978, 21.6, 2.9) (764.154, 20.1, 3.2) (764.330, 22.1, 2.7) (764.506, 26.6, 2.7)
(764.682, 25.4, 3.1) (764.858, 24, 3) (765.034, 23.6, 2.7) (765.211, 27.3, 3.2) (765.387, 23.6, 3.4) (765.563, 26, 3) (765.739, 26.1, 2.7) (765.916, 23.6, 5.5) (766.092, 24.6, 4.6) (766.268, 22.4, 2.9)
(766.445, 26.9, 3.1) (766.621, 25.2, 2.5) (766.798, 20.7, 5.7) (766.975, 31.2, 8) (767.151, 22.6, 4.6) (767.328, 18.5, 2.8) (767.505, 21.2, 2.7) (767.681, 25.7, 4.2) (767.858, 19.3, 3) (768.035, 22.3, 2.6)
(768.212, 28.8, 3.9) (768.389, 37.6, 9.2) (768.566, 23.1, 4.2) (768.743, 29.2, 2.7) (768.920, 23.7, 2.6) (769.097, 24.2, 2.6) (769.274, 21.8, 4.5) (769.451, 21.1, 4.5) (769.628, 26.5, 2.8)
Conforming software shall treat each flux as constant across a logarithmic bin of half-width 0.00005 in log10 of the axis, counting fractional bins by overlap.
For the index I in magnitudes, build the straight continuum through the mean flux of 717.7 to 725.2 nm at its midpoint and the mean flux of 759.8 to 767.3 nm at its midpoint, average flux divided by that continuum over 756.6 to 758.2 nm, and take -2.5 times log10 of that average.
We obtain 0.11 mag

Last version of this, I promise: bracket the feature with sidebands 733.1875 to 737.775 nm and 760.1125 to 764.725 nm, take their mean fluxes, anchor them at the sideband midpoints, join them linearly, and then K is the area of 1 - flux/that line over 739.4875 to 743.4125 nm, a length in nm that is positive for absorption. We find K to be 0.141 nm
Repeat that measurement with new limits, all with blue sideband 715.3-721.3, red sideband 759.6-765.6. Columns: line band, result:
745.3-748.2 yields -0.33 nm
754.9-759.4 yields 0.10 nm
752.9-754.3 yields -0.27 nm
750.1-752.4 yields -0.29 nm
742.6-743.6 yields 0.02 nm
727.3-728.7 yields -0.03 nm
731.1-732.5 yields -0.02 nm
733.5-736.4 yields -0.25 nm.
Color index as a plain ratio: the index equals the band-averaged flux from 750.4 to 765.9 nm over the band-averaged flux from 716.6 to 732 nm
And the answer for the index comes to 1.1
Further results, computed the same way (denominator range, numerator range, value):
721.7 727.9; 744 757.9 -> 1.10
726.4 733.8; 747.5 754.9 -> 1.12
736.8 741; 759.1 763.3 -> 1.03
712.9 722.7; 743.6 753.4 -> 1.15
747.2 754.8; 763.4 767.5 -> 0.86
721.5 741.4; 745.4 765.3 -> 1.05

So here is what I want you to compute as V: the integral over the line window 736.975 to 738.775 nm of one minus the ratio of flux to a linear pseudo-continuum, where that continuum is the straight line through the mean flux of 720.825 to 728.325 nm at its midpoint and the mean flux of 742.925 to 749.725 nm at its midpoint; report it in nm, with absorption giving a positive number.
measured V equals 0.19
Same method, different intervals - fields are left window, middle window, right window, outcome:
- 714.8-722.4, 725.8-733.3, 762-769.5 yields -0.19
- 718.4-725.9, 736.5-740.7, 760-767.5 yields 0.01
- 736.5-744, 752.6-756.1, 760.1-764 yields -0.48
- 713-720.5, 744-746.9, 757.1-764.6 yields -0.39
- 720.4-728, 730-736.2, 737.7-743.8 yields -0.36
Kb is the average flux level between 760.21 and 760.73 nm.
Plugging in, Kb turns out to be 23.3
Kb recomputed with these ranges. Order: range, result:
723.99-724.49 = 27.3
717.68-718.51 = 26.9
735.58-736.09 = 27.5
